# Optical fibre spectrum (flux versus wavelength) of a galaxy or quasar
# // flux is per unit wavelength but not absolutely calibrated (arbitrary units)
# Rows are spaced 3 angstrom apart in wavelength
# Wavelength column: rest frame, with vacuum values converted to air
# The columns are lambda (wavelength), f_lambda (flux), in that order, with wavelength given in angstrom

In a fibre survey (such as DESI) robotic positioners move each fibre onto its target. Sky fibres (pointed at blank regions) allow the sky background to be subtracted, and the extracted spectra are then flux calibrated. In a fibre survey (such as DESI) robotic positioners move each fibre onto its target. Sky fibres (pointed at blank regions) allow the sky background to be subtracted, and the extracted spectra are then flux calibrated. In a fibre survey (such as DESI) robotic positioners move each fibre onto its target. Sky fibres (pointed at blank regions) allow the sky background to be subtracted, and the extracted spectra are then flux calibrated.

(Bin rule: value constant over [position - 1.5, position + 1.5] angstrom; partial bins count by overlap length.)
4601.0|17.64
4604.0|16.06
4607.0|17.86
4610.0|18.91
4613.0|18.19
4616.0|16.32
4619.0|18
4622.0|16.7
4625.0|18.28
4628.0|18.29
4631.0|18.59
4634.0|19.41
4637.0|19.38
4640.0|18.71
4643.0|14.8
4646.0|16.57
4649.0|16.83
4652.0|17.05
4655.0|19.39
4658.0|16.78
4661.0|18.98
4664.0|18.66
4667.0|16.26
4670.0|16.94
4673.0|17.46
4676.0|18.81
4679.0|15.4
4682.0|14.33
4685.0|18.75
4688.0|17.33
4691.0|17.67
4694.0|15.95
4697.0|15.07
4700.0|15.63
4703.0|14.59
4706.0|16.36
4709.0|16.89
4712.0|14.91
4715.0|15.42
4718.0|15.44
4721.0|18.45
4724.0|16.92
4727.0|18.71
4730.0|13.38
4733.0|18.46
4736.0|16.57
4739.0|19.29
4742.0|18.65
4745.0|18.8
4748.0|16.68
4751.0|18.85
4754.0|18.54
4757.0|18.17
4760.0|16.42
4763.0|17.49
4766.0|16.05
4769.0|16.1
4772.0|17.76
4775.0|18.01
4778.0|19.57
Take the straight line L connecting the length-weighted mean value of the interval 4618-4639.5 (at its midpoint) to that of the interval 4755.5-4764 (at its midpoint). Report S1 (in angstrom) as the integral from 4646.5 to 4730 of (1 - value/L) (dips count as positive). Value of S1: 5.3 angstrom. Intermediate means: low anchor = 18.4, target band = 16.8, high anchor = 17.4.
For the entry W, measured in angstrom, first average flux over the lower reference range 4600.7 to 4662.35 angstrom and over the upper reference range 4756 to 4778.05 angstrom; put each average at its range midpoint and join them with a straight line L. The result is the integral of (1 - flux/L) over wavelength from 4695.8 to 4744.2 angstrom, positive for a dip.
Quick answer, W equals 2.38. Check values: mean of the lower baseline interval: 17.7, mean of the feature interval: 16.6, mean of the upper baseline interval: 17.3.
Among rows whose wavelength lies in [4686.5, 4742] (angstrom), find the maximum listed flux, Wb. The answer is 19.29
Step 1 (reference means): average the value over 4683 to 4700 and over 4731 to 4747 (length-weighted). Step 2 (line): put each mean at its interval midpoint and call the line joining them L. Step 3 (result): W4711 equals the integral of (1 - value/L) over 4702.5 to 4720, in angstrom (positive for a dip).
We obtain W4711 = 1.6 angstrom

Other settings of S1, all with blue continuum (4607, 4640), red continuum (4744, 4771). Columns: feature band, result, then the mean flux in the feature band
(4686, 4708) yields 2.01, 16.2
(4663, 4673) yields 0.40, 17.2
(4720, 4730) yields 0.18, 17.3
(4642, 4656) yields 0.89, 16.9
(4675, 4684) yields 0.86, 16.2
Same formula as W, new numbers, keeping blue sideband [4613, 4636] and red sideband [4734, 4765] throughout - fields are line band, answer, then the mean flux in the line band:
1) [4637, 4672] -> 1.0 angstrom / 17.4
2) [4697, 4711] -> 1.7 angstrom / 15.7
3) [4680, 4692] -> 0.7 angstrom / 16.9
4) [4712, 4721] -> 1.1 angstrom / 15.8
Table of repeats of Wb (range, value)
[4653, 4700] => 19.39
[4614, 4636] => 19.41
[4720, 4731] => 18.71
